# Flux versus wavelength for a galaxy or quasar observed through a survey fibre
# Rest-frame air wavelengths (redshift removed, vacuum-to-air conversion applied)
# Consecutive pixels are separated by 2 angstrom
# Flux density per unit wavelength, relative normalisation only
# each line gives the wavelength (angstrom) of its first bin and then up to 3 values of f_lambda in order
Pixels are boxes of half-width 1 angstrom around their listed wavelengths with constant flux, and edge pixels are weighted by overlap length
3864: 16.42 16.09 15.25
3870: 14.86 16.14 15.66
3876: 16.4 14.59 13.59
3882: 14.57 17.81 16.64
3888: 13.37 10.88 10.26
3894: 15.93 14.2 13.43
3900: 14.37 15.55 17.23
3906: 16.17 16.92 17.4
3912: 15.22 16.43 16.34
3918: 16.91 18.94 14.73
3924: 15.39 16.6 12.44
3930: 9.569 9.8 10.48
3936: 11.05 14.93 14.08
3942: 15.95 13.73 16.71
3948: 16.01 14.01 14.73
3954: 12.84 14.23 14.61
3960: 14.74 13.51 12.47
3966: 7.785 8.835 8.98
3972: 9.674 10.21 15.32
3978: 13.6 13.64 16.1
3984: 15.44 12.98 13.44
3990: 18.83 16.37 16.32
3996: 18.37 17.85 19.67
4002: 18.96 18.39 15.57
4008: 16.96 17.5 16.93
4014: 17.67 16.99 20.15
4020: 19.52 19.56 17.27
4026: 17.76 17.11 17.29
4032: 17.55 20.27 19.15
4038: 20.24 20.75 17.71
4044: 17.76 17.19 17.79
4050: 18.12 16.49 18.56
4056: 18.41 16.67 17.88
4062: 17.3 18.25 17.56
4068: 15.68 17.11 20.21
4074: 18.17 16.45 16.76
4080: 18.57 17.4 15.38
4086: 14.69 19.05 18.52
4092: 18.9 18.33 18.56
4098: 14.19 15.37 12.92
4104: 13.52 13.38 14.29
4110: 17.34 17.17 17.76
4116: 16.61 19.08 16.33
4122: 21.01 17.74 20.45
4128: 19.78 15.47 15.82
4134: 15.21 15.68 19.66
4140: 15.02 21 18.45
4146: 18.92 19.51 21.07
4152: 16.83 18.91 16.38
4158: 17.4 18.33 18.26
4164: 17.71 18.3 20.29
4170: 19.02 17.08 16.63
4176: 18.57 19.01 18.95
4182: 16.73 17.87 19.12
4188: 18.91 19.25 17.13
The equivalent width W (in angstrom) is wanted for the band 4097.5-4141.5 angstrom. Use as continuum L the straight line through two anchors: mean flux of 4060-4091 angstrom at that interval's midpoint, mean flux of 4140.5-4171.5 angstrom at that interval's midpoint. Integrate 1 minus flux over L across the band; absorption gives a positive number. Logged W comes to 3.6 angstrom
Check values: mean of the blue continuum 17.4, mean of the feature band 16.6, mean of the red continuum 18.6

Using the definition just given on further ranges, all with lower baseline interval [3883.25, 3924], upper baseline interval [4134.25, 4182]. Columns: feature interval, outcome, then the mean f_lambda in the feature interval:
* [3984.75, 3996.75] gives 0.3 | 16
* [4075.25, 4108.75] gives 2.3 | 16.3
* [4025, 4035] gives -0.7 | 18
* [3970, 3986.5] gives 3.2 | 13.1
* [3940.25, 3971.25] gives 5.3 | 13.3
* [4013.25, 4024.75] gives -1.3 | 18.6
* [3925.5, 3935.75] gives 2.8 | 11.5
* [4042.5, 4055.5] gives -0.5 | 17.7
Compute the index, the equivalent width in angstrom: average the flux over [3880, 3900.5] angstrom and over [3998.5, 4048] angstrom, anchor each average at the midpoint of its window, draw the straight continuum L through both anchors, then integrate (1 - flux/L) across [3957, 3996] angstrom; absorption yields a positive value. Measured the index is 7.8 angstrom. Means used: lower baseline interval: 14.1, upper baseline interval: 18.2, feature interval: 13.4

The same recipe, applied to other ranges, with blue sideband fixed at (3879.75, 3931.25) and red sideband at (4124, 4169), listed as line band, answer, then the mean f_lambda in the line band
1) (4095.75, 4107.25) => 2.1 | 14.4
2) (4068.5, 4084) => -0.3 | 17.6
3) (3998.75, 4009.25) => -1.0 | 17.9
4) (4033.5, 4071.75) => -2.6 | 18.1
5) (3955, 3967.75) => 2.5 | 12.7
